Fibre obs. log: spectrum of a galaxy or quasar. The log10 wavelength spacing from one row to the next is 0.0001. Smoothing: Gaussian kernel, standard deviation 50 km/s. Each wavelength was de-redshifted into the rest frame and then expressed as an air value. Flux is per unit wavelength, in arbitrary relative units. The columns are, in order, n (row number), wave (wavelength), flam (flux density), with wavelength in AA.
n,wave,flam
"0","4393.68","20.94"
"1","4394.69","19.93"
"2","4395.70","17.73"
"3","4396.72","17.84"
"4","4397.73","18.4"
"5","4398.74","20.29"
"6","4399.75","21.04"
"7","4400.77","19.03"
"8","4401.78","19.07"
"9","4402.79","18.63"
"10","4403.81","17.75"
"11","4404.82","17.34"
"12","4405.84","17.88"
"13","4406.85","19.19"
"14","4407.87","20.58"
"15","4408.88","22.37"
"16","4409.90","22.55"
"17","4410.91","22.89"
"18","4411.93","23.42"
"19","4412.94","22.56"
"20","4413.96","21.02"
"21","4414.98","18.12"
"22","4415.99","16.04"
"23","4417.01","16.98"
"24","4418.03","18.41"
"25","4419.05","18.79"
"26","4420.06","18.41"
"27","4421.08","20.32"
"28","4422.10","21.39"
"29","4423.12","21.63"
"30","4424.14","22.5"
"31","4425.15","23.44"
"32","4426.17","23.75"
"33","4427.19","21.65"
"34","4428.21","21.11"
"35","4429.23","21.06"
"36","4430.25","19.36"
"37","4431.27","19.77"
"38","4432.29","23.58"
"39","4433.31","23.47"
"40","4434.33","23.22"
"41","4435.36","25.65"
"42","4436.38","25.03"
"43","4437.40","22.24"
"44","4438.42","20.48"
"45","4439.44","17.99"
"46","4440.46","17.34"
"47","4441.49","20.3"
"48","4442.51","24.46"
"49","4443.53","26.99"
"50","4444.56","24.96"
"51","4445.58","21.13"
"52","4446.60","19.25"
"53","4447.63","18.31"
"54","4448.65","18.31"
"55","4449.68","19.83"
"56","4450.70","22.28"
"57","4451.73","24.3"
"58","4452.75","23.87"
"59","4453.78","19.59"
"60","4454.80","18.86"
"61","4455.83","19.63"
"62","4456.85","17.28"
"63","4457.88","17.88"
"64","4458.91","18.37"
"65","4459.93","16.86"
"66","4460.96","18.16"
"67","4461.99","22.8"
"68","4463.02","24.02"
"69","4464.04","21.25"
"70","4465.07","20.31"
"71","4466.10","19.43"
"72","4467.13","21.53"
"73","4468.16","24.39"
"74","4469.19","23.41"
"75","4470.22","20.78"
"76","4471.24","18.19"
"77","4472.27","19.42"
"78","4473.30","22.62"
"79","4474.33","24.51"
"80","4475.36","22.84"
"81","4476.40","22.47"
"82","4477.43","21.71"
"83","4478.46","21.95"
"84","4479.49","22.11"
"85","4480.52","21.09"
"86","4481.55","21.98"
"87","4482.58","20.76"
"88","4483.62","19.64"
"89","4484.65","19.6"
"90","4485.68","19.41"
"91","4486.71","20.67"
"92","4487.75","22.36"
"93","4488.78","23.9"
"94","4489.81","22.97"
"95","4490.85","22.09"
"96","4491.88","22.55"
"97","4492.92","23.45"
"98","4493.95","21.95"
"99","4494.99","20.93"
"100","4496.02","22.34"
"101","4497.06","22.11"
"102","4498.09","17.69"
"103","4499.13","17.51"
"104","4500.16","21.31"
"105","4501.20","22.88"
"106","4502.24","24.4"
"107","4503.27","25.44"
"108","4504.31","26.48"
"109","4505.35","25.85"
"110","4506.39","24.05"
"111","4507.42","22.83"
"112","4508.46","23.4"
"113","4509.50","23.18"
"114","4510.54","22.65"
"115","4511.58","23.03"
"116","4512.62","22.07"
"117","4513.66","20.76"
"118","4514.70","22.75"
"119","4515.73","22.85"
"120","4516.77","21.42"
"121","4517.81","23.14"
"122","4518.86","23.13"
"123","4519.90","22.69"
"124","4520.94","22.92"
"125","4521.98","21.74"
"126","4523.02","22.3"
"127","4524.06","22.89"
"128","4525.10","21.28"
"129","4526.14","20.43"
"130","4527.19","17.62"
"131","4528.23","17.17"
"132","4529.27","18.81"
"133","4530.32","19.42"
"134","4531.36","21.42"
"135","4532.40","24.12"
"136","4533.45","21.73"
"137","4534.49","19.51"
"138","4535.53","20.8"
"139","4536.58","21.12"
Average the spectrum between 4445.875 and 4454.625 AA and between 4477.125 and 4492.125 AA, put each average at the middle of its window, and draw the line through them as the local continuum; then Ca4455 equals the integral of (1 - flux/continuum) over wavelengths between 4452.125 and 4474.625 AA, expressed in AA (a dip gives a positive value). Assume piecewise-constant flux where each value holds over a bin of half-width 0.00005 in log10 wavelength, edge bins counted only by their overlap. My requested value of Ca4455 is 0.4 AA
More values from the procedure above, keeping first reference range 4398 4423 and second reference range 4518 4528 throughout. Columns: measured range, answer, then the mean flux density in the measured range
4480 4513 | -1.6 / 22.2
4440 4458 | -0.4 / 20.9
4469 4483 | -0.6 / 21.7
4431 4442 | -0.9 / 21.8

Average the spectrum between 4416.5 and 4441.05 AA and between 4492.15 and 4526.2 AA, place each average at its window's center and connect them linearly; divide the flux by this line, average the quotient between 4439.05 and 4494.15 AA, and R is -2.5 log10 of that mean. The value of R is 0.03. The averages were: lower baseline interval 21.1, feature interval 21.2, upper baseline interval 22.5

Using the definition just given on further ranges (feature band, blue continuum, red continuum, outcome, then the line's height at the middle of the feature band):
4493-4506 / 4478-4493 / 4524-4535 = -0.064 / 21.2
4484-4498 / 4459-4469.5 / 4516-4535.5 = -0.031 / 21.1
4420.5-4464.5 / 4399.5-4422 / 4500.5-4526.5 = -0.030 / 20.7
